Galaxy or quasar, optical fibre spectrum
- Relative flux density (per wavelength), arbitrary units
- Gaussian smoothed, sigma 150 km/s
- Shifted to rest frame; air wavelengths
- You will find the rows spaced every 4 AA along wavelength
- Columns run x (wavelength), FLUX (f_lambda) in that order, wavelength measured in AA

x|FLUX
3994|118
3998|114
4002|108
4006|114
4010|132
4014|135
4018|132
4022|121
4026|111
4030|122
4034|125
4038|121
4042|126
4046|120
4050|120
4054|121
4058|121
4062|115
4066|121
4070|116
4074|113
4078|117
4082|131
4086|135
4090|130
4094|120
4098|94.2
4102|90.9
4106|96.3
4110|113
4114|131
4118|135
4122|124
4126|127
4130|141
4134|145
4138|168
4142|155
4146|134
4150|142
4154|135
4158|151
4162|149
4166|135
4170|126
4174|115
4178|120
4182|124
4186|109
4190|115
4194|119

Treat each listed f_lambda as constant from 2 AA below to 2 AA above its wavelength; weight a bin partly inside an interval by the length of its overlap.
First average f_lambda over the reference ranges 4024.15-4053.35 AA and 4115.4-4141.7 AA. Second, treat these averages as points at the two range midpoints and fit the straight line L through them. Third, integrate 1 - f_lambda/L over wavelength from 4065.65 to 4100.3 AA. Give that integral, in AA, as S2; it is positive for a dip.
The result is 3.0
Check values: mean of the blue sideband 121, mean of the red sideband 141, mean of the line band 119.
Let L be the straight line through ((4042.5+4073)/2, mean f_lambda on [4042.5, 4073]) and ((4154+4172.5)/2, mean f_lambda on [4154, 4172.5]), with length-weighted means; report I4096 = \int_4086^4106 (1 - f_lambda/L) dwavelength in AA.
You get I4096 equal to 2.6 AA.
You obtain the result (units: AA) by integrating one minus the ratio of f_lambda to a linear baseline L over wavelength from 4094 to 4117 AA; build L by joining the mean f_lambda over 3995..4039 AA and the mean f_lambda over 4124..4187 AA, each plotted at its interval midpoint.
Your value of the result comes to 4.1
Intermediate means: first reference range 121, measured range 108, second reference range 136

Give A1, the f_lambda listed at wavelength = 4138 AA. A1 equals 168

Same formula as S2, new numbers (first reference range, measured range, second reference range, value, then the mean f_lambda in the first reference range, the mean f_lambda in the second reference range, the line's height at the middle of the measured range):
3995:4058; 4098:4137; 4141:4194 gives 1.58 AA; 121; 131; 127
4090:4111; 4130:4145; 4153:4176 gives -3.69 AA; 105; 135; 122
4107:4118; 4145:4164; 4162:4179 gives -2.55 AA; 122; 127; 126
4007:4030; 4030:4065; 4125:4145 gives 2.57 AA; 125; 148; 131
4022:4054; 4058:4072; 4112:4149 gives 0.94 AA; 121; 140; 126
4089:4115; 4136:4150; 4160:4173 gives -2.83 AA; 109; 135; 126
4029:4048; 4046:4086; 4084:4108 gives -1.07 AA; 123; 111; 117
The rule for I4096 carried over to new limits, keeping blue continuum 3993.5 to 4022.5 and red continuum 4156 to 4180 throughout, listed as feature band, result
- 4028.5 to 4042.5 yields 0.1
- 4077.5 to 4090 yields -0.2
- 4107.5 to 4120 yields 0.4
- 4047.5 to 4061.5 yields 0.6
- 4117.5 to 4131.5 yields -0.1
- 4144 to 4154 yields -0.5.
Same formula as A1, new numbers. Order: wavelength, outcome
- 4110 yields 113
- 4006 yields 114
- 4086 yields 135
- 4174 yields 115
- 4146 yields 134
